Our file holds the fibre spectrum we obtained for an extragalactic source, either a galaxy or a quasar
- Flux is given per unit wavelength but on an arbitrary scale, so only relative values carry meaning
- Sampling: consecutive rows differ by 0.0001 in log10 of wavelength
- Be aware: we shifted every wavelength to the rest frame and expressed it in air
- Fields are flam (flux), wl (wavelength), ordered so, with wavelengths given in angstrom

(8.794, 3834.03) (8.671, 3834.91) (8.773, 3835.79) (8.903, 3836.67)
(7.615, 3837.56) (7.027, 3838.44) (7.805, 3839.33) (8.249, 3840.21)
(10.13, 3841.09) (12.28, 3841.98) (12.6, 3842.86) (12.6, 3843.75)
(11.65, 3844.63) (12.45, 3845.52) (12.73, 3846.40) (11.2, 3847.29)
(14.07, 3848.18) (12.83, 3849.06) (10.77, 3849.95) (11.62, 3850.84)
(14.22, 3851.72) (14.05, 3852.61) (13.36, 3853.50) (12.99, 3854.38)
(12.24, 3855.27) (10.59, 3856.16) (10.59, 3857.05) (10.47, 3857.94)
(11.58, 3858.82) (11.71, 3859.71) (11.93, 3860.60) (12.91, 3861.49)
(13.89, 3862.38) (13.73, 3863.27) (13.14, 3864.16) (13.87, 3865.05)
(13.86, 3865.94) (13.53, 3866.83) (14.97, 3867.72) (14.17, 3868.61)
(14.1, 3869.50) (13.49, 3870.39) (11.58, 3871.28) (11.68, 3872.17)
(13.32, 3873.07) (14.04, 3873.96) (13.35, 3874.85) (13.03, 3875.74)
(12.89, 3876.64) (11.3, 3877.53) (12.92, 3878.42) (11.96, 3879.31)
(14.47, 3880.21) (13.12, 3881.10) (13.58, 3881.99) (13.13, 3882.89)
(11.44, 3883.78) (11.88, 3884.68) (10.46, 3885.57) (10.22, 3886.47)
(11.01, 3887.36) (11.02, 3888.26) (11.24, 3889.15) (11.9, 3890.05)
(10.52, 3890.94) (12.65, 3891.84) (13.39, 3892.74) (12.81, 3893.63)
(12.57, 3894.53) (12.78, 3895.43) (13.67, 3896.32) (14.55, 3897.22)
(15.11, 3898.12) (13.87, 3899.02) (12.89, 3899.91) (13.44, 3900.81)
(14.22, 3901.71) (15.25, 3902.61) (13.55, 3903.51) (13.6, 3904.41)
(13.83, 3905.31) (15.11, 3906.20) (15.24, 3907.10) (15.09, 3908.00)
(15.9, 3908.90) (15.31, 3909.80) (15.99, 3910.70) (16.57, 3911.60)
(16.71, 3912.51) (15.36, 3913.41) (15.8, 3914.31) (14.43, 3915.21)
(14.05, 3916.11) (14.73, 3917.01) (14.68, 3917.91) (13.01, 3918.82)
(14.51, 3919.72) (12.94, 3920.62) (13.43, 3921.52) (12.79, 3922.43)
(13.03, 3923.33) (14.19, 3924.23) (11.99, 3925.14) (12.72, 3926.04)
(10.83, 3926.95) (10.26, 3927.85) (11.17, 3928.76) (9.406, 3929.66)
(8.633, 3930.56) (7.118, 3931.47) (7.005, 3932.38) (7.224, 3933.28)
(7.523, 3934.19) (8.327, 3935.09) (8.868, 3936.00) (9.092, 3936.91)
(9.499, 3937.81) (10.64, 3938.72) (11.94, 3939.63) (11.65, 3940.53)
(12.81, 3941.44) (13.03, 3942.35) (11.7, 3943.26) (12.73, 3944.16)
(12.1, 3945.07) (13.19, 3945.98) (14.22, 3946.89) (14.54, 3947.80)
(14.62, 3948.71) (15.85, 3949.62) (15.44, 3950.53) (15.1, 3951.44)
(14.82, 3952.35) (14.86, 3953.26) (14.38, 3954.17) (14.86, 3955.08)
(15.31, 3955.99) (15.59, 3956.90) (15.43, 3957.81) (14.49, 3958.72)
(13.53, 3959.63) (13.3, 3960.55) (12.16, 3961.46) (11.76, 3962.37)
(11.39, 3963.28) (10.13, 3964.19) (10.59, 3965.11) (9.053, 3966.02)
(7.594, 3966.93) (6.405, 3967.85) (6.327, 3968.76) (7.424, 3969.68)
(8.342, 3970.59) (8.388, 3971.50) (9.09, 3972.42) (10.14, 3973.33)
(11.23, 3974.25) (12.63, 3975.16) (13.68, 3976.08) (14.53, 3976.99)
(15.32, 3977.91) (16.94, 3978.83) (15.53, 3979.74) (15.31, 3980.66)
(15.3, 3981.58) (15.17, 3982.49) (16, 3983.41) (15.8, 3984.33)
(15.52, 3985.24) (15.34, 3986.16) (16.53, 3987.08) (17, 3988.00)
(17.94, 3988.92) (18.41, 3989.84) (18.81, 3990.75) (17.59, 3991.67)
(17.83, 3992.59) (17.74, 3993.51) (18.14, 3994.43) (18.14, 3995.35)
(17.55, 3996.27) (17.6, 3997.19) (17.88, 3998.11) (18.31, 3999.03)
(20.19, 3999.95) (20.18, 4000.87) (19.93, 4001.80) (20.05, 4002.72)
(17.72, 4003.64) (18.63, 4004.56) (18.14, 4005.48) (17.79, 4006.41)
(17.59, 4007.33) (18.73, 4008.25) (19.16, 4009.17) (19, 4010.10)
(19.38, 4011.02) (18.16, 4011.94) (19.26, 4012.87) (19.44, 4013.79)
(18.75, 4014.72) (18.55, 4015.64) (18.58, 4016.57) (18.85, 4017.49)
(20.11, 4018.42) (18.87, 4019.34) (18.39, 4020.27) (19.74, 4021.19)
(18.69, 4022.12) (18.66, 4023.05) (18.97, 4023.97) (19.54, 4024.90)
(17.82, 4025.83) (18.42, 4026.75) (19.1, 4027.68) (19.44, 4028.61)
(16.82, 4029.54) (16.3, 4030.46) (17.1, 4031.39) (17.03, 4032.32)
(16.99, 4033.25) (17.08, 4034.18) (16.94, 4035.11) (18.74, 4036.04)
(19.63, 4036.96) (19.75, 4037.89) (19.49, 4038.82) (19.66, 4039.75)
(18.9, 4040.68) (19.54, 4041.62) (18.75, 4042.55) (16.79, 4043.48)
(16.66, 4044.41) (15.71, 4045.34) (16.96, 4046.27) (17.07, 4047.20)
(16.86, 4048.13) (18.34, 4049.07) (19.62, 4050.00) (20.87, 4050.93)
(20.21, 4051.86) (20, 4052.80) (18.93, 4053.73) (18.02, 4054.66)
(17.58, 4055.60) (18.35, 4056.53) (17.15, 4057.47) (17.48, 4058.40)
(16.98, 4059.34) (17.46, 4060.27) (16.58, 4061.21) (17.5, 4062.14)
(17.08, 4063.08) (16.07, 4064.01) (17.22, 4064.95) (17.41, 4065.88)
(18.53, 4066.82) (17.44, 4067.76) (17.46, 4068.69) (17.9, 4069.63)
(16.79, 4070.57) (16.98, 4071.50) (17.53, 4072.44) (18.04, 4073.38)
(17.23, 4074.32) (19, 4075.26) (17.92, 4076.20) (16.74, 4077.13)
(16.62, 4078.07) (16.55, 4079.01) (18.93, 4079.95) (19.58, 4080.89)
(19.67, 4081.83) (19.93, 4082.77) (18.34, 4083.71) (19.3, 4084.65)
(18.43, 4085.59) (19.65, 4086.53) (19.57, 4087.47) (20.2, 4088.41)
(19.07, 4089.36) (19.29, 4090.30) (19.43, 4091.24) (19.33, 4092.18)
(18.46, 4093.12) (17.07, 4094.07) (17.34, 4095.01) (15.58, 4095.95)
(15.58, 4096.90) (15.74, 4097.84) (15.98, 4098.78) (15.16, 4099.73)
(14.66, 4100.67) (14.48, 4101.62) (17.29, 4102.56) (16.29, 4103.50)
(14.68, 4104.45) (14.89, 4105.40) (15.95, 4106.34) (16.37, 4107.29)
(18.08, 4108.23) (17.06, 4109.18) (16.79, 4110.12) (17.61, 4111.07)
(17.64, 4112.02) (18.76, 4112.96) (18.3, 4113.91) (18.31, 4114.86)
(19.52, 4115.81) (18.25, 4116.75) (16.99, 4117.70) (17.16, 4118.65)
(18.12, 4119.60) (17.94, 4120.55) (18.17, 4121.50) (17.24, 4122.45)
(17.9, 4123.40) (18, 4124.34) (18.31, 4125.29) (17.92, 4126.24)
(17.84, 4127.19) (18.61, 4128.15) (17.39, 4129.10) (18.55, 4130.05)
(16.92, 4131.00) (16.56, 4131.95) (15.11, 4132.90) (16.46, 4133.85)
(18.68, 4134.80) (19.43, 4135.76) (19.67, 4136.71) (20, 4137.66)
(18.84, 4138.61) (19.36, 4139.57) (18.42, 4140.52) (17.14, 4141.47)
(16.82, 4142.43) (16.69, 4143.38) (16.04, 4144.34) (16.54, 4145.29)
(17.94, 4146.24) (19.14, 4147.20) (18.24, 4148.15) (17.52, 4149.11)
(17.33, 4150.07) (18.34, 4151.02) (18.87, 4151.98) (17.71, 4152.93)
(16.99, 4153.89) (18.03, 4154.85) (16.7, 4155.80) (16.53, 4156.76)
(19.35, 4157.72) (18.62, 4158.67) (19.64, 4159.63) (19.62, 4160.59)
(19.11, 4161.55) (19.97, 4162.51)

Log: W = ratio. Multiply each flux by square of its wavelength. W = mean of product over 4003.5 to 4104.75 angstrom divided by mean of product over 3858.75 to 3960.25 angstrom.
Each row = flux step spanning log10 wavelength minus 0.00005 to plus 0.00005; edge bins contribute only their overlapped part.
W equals 1.49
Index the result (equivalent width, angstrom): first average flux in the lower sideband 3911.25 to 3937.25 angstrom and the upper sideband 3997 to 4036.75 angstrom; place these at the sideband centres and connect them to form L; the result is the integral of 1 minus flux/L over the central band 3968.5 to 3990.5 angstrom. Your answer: 3.0 angstrom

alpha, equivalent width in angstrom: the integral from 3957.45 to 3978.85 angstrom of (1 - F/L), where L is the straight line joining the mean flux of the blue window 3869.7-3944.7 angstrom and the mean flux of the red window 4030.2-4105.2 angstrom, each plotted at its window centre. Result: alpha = 5.1 angstrom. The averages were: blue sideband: 12.6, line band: 11.1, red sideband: 17.8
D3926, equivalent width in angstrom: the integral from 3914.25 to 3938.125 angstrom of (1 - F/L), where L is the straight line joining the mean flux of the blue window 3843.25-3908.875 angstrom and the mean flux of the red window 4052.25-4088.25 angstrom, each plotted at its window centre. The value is 4.8 angstrom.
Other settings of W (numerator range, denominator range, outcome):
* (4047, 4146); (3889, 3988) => 1.49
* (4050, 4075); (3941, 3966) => 1.39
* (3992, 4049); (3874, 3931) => 1.48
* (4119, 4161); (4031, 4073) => 1.05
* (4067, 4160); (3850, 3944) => 1.56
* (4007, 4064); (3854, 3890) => 1.59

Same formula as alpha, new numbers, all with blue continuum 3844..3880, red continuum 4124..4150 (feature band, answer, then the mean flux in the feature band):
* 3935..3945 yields 2.19 angstrom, 11.1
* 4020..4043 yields -3.74 angstrom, 18.5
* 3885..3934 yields 2.43 angstrom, 12.9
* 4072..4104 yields -1.59 angstrom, 17.8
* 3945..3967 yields 1.48 angstrom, 13.5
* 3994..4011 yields -3.63 angstrom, 18.6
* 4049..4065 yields -1.71 angstrom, 18.1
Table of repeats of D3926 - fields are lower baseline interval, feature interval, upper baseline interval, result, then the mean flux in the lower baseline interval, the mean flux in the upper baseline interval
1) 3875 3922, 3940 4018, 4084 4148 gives -0.4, 13.5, 17.6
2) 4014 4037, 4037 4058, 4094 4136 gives -0.5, 18.4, 17.1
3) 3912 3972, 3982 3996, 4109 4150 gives -3.7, 12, 17.9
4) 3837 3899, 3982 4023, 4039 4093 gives -4.8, 12.3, 18.2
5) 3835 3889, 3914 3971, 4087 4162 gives 7.4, 12.1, 17.7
